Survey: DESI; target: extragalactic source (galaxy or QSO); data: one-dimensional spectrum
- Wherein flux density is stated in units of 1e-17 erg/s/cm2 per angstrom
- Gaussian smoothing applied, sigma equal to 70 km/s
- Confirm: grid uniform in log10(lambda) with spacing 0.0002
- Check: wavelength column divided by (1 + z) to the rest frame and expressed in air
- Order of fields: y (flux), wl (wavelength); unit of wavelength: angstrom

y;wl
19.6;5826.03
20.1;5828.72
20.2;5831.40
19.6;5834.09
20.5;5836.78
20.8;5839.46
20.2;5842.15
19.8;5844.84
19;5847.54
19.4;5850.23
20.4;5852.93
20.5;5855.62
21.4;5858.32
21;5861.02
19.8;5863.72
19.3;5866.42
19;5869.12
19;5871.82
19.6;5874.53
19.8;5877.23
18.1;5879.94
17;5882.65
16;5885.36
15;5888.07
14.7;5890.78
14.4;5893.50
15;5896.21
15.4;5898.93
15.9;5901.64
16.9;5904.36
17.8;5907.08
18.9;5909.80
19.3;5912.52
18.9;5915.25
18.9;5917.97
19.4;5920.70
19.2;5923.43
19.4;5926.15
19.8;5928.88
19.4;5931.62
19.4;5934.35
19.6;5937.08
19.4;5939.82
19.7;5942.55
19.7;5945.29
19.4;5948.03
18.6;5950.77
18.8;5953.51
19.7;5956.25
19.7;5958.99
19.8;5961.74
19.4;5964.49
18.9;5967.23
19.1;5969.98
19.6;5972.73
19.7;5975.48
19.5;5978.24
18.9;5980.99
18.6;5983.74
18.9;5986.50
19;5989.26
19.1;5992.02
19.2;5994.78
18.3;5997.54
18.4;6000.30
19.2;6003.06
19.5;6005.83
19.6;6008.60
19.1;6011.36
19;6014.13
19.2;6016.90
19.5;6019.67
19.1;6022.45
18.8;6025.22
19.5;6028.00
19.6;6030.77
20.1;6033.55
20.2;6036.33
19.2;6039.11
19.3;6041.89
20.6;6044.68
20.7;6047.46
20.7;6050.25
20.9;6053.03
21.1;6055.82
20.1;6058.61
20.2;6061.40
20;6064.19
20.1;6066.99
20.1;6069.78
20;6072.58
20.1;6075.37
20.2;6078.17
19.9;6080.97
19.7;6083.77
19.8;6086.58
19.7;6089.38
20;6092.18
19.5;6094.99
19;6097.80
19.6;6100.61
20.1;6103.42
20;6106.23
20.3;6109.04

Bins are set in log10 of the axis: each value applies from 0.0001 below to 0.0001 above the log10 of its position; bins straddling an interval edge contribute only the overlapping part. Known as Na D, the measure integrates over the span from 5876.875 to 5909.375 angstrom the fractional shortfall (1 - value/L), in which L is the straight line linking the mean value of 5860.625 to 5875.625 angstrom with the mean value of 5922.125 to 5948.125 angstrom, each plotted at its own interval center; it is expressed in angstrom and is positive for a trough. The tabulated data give 5.4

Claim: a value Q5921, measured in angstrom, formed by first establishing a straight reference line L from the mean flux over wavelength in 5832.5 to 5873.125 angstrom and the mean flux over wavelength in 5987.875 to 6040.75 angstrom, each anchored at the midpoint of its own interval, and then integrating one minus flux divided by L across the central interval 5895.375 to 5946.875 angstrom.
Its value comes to 2.9 angstrom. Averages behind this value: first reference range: 20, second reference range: 19.2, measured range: 18.6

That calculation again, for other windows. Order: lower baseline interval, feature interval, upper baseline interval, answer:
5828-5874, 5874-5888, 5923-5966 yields 1.48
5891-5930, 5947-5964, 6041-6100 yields -0.89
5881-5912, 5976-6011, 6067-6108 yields -1.91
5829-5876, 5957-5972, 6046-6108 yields 0.46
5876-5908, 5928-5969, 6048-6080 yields -4.18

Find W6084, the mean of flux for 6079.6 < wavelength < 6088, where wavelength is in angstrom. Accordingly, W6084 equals 19.8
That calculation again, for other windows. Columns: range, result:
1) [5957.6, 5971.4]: 19.4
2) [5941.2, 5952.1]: 19.3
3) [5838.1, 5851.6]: 19.8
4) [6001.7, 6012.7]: 19.4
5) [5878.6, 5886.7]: 17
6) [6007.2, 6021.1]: 19.3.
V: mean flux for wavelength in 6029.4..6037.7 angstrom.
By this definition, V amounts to 20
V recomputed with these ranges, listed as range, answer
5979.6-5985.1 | 18.8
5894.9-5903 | 15.4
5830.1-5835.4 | 19.9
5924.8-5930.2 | 19.6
